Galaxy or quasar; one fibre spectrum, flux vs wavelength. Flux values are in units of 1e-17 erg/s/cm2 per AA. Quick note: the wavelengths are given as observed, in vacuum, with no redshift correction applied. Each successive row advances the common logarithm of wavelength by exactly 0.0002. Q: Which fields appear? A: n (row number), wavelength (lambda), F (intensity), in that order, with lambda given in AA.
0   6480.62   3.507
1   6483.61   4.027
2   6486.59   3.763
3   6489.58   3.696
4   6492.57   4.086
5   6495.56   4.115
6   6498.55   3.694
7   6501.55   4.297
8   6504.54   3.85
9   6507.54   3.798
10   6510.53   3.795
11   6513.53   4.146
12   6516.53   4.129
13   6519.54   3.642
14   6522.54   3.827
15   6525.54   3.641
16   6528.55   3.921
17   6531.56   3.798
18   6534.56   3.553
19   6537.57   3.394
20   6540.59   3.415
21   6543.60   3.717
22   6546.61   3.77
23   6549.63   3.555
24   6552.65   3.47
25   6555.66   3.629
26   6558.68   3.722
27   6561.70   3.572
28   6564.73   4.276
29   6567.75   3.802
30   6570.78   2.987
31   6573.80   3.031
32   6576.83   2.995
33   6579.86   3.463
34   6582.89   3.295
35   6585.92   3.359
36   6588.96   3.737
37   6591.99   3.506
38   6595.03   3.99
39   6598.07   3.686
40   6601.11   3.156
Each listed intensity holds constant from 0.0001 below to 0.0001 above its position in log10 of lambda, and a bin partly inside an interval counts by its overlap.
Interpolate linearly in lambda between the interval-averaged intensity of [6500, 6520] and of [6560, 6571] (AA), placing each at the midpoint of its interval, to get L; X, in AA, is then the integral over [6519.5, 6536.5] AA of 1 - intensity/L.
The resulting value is 0.7 AA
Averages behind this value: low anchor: 3.96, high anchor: 3.74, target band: 3.73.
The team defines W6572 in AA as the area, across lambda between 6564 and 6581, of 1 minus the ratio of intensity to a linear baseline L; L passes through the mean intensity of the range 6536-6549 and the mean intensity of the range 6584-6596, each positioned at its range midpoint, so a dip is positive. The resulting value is 1.0 AA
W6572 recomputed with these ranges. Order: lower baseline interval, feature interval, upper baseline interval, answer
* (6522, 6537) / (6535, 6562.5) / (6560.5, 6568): 1.75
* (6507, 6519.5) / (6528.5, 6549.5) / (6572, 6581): -0.06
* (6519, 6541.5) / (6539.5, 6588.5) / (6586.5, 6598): 2.29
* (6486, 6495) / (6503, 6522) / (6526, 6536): -0.41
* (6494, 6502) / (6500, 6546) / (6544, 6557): 0.30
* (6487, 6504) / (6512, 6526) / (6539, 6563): -0.32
